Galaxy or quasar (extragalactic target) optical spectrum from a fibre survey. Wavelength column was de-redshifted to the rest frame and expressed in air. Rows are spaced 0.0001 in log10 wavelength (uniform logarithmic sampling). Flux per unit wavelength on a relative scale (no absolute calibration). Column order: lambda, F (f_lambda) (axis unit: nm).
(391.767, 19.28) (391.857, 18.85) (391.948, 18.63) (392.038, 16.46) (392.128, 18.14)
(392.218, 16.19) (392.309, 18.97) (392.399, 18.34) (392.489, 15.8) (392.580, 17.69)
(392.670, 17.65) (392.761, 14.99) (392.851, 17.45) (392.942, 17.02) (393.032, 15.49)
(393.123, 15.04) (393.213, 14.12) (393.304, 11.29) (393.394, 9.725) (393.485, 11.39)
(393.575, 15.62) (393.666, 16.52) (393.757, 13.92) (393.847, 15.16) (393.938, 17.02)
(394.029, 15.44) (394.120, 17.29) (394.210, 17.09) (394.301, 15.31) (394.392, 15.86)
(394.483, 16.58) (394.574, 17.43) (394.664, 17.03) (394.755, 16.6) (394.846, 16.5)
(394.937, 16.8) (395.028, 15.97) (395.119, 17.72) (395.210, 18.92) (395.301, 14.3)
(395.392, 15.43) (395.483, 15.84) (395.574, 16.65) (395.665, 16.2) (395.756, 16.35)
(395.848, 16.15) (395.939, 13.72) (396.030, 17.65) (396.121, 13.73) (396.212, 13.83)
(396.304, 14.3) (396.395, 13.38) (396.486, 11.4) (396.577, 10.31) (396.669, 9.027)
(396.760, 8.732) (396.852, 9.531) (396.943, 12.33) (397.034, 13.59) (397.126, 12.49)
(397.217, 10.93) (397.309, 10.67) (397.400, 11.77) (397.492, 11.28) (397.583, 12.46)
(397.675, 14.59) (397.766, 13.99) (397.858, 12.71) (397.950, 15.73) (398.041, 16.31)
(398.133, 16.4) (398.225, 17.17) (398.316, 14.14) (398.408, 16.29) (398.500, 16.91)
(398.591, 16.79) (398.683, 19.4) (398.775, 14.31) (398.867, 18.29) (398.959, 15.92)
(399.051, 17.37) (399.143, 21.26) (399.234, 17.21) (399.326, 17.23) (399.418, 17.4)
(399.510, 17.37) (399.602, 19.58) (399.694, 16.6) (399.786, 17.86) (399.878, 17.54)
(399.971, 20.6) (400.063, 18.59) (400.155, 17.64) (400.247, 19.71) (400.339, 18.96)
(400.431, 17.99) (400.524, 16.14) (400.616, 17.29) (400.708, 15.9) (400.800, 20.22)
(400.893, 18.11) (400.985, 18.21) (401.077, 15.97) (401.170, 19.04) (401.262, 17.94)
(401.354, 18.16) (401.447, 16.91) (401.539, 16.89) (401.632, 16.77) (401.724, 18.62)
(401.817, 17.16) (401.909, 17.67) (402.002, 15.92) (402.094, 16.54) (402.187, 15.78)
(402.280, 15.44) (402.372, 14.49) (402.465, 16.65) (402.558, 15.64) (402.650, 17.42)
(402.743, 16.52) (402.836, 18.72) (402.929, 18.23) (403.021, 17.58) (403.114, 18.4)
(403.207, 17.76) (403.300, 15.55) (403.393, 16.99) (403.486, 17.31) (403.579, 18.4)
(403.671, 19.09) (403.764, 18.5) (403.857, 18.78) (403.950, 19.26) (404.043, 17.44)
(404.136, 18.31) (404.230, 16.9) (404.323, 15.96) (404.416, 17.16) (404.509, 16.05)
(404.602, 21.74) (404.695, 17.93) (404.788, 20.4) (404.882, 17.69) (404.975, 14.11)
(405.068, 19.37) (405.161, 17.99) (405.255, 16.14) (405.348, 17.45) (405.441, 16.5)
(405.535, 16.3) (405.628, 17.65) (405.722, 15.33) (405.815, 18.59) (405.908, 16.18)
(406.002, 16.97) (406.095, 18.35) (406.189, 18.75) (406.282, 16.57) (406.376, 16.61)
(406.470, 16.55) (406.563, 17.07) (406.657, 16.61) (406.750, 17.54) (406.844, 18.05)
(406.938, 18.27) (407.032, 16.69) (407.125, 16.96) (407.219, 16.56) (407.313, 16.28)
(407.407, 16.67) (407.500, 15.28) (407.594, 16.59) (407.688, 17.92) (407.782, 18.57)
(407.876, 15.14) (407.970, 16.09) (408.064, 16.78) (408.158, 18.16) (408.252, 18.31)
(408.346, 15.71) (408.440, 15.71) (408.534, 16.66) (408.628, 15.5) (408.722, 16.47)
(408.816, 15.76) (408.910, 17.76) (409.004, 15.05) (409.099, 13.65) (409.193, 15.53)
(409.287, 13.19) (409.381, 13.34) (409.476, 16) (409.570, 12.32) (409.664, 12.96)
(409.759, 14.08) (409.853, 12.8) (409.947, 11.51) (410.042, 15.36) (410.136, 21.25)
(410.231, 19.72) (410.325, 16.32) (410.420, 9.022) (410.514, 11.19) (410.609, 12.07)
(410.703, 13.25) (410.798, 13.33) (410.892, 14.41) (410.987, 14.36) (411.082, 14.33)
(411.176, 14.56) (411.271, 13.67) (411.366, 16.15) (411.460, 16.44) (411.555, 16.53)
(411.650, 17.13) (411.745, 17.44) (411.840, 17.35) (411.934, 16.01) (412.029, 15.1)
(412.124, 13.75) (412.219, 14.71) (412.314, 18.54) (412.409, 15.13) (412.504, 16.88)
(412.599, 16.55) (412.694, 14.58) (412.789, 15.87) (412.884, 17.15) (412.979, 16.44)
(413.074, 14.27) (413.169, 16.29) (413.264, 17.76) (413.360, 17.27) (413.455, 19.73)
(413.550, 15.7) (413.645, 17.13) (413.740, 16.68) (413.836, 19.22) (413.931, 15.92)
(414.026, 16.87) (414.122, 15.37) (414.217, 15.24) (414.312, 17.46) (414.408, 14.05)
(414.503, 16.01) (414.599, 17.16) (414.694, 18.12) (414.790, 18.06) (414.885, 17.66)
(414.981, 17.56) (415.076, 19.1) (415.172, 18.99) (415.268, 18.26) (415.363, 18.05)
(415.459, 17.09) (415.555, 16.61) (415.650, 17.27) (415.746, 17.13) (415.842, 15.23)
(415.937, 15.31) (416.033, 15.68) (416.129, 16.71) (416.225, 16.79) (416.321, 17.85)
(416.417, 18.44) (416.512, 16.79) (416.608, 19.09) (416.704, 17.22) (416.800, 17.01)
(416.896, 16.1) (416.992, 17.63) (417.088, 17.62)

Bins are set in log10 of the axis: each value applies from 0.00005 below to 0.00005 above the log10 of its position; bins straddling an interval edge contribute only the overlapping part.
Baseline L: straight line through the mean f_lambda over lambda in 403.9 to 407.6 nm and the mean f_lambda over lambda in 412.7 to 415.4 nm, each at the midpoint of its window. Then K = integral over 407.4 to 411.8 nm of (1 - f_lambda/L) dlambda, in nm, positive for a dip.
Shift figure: 0.47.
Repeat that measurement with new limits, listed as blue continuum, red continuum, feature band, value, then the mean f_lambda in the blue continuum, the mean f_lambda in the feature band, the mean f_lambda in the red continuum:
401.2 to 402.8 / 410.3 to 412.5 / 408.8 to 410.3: 0.019 nm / 16.8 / 15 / 14.8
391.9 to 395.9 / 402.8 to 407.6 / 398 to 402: -0.178 nm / 16.1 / 17.6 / 17.4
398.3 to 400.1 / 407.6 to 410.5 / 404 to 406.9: -0.195 nm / 17.6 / 17.4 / 15.5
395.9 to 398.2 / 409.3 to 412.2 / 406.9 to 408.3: -0.260 nm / 12.9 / 16.9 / 14.7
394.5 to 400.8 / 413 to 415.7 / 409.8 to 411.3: 0.229 nm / 15.6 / 14.2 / 17.1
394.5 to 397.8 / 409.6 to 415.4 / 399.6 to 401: -0.341 nm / 14.1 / 18.1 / 16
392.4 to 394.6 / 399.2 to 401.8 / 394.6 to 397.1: 0.266 nm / 15.5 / 14.5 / 17.9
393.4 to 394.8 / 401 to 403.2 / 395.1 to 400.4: 0.315 nm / 15.7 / 15.4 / 17.1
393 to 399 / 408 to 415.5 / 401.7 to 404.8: -0.442 nm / 14.7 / 17.4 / 15.9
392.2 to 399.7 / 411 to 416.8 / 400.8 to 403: -0.198 nm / 15.3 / 17.1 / 16.7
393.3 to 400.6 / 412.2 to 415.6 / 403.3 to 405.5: -0.225 nm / 15.5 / 17.7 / 16.9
